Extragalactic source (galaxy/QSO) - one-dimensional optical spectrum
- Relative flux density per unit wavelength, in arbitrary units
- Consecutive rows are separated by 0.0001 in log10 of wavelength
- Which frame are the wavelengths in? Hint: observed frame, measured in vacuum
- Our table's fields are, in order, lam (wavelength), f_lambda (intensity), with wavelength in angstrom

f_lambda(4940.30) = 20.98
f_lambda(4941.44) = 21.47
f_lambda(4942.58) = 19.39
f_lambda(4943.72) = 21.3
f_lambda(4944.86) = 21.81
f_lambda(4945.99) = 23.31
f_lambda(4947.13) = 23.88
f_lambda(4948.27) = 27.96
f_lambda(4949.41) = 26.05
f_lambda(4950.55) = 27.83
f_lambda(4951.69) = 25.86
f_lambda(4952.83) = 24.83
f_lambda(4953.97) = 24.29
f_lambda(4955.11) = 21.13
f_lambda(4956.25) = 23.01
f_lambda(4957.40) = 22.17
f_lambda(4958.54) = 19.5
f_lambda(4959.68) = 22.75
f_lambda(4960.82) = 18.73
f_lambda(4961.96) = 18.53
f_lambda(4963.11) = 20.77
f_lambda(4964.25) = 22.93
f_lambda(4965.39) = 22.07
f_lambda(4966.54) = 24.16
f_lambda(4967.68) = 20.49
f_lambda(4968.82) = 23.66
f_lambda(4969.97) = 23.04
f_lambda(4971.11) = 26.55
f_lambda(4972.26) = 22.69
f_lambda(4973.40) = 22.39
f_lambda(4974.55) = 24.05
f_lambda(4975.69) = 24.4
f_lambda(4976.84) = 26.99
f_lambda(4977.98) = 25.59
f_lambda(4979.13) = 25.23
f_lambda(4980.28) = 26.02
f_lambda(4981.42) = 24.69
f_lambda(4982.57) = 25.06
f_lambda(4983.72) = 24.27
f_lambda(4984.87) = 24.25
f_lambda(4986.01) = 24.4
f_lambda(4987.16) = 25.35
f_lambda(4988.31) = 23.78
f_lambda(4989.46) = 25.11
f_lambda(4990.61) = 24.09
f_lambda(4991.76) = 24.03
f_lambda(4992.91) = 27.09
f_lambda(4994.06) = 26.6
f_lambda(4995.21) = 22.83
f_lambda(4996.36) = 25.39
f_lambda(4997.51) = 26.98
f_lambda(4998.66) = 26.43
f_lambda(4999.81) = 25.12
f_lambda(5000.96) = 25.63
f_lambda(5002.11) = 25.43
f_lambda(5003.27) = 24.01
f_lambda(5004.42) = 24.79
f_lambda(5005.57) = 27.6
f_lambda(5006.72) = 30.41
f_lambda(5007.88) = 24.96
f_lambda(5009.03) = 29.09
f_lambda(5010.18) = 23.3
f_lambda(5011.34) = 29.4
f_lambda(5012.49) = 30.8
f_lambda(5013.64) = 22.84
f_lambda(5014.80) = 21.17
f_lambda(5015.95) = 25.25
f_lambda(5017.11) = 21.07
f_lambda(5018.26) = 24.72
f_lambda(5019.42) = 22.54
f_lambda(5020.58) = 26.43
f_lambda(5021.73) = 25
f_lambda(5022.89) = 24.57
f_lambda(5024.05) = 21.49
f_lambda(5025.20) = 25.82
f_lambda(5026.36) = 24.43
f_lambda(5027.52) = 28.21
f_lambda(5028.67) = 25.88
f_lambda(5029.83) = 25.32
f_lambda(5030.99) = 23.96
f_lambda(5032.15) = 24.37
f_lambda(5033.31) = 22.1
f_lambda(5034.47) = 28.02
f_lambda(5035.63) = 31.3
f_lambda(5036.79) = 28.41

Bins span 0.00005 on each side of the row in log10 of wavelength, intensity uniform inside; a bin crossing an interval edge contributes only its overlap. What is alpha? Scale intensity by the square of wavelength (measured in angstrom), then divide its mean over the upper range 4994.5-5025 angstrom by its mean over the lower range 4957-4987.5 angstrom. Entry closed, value 1.10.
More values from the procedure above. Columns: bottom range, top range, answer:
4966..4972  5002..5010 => 1.14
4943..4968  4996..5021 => 1.14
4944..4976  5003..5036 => 1.13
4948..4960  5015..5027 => 1.03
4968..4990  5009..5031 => 1.03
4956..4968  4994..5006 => 1.21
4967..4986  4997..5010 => 1.09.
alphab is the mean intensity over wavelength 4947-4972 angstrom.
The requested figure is 23.2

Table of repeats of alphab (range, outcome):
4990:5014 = 26.1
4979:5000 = 25.1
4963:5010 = 24.9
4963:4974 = 23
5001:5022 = 25.5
